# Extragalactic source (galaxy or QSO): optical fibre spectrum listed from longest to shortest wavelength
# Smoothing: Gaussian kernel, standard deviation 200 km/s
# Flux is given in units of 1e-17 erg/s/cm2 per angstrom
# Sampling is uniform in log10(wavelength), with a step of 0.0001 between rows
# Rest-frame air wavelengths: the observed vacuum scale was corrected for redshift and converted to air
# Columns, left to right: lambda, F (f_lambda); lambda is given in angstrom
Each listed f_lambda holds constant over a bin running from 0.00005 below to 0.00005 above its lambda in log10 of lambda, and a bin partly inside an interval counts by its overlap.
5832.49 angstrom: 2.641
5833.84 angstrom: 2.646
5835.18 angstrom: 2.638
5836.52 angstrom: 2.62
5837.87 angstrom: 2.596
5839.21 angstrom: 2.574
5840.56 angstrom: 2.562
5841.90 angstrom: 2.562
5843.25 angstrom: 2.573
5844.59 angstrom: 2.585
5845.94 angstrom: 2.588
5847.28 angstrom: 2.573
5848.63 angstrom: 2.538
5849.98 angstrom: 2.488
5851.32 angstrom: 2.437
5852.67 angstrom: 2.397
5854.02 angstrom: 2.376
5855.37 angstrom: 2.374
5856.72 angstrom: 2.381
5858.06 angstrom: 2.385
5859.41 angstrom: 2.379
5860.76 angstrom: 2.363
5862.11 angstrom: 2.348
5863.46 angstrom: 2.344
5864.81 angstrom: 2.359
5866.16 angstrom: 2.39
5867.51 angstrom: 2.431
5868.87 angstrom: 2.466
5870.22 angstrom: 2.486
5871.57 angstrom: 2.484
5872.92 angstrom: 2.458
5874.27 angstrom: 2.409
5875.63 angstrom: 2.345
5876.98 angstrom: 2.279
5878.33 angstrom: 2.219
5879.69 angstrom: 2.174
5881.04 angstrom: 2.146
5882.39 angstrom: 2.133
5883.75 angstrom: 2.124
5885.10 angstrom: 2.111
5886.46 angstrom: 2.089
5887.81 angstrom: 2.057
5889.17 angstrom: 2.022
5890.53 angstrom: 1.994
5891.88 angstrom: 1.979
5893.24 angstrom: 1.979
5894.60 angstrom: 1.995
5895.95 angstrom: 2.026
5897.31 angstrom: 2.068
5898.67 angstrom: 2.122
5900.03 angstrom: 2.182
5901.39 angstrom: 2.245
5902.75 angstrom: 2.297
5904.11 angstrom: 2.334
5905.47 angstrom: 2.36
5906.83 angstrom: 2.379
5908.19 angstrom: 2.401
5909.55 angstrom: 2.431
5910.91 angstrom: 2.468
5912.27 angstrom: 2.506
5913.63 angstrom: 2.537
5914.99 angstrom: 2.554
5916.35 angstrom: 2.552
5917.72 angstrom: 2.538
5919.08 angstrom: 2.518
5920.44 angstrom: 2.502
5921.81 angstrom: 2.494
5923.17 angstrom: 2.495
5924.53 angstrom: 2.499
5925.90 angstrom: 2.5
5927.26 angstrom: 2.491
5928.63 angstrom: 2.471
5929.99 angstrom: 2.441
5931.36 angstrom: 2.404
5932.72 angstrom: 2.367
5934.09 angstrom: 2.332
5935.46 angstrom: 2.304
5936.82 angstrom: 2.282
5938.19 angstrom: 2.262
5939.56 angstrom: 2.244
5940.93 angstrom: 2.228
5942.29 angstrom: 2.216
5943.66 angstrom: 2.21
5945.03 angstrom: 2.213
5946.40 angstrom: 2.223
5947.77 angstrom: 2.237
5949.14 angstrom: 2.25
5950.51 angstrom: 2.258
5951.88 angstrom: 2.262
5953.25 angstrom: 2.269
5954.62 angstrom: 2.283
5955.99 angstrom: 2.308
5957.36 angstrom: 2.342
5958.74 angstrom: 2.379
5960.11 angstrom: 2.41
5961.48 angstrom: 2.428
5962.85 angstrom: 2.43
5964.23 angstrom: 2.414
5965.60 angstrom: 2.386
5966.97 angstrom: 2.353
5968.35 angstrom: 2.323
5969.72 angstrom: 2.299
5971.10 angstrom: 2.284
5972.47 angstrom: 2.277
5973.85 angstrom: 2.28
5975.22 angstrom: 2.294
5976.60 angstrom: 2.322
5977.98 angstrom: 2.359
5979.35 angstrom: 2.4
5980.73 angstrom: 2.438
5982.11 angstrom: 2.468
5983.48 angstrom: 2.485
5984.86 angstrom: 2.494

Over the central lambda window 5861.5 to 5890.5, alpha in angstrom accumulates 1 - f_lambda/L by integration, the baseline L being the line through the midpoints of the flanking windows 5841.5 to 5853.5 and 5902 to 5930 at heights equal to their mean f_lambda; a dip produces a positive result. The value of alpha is 2.63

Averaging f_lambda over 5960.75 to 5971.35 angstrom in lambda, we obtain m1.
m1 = 2.37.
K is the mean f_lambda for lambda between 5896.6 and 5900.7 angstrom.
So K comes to 2.12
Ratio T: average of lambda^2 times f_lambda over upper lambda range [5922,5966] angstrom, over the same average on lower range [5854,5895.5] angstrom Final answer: 1.1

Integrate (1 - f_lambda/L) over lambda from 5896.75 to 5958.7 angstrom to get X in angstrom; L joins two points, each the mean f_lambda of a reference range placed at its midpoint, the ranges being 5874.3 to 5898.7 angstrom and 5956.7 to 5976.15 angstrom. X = -3.4 angstrom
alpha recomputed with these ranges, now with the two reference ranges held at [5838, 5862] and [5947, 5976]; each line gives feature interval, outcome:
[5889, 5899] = 1.6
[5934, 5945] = 0.5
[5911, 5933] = -1.1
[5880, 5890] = 1.4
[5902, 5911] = 0.1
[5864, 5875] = 0.1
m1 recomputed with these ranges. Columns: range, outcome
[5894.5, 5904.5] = 2.16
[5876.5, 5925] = 2.27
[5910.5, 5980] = 2.37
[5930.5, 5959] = 2.28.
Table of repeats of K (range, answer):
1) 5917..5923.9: 2.51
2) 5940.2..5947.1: 2.22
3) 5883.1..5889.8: 2.08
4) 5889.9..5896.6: 2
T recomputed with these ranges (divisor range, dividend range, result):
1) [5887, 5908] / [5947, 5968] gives 1.11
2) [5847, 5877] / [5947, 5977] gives 1.00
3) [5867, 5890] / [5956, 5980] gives 1.07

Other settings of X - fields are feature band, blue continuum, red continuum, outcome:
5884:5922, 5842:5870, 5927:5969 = 1.7 angstrom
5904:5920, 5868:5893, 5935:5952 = -1.7 angstrom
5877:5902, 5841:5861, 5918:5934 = 3.8 angstrom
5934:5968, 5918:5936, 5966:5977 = 1.0 angstrom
